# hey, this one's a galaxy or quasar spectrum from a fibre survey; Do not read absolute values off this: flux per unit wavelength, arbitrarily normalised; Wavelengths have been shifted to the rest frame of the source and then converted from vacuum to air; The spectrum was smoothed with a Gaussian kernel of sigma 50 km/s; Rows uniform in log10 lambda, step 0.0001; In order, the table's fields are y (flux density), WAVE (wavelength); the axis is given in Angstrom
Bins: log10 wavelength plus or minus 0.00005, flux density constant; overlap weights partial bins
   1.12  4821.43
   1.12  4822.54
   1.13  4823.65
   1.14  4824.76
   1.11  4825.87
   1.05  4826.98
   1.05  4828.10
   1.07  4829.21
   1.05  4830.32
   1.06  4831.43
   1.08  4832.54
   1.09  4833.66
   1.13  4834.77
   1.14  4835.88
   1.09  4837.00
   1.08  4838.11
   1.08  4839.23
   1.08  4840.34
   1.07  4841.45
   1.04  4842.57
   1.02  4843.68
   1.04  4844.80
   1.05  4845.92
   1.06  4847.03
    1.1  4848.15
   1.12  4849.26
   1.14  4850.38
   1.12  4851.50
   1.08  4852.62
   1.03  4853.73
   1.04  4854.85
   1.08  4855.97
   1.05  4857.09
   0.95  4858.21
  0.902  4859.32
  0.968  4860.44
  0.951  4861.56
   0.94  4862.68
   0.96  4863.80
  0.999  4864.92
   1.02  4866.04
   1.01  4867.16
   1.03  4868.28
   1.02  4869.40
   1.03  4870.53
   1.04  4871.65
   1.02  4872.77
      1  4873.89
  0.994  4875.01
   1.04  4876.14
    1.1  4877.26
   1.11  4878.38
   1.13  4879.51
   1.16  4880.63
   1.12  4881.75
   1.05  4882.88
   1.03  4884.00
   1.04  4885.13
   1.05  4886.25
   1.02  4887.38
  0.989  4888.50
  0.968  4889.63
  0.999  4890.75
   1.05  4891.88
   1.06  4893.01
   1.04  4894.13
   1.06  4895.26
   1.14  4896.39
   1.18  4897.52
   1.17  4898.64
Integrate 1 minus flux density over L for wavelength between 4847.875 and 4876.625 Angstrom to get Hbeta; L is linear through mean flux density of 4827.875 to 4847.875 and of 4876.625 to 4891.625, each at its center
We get 1.1 Angstrom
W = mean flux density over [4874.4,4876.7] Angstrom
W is 1.02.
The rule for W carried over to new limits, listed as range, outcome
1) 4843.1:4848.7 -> 1.05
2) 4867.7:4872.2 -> 1.03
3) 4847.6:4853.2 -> 1.11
